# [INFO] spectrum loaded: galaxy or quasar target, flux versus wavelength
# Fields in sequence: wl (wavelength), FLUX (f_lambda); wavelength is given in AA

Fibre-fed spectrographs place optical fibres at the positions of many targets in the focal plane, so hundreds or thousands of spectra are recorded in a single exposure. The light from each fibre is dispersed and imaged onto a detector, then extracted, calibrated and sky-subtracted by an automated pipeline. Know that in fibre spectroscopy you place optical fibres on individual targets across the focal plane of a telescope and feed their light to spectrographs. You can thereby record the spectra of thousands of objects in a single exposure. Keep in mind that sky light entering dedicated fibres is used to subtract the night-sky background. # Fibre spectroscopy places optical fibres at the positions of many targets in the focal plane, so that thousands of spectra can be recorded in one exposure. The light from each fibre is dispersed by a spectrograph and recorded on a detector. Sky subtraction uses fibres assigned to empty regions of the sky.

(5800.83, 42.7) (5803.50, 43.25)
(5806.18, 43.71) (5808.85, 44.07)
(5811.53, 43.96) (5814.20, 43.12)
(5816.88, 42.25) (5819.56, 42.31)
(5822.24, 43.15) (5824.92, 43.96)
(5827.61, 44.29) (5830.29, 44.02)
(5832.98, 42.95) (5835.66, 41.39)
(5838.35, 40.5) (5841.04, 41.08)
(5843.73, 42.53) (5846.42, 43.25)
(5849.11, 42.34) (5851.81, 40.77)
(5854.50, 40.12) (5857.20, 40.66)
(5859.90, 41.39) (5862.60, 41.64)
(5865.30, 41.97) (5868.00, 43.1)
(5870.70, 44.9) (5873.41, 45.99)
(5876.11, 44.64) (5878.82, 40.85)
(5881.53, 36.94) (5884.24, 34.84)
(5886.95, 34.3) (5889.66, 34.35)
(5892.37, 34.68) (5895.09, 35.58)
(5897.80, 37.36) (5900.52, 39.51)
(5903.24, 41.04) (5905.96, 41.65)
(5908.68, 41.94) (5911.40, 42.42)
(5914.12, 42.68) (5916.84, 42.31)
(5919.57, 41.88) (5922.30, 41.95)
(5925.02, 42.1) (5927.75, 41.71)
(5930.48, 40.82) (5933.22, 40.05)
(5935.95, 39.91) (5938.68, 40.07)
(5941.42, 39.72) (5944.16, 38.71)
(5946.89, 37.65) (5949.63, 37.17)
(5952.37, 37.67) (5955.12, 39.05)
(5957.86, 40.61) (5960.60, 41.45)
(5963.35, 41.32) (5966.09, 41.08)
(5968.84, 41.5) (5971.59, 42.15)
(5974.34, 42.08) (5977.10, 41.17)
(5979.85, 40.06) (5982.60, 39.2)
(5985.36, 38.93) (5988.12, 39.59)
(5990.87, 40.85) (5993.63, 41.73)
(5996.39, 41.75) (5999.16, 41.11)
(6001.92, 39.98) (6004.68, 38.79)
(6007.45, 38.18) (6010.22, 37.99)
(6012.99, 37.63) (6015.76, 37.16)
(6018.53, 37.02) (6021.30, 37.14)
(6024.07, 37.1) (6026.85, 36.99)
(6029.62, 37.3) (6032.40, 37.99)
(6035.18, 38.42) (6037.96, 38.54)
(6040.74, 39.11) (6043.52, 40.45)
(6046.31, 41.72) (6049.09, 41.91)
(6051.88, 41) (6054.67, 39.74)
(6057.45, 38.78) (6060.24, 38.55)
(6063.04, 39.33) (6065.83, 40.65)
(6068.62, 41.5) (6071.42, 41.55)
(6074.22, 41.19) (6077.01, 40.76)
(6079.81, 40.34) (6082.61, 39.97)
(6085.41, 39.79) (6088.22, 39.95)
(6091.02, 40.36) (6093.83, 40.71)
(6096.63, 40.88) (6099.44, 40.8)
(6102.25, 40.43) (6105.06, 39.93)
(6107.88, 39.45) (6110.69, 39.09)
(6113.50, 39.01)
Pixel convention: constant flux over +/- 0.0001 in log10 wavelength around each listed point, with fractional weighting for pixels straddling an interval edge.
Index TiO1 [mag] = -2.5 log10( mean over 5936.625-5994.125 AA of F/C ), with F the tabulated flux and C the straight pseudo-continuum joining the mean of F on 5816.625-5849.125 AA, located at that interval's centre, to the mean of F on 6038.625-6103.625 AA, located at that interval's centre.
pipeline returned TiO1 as 0.04 mag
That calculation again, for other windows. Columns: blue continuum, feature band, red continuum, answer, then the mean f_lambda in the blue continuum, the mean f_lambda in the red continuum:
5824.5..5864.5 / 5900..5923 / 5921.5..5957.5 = -0.04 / 42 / 39.7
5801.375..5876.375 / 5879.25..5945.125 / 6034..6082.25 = 0.06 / 42.7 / 40.2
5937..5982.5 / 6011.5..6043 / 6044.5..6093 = 0.07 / 40.1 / 40.4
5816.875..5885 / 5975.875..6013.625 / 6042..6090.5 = 0.03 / 42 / 40.4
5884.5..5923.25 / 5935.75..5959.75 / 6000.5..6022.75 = -0.01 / 39.3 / 38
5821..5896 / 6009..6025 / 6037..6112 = 0.09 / 41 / 40.3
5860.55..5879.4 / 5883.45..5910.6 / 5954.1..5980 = 0.14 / 43.3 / 41.1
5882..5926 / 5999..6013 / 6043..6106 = 0.03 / 39.2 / 40.5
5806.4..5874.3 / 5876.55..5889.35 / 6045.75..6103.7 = 0.14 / 42.6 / 40.5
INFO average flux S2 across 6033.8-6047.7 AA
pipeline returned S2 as 39.7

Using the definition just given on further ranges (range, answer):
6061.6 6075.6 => 40.8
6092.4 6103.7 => 40.7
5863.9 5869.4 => 42.6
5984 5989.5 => 39.3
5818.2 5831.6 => 43.5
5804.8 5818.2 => 43.4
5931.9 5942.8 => 39.9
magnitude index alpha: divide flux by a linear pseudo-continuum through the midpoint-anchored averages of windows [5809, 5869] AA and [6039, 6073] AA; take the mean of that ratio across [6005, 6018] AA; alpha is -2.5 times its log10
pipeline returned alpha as 0.08 mag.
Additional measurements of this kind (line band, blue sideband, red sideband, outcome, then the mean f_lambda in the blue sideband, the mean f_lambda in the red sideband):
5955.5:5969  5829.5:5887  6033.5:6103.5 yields 0.00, 41.5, 40.2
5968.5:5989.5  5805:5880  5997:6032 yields -0.04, 42.7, 38.1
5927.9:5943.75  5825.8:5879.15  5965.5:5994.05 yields 0.03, 42.5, 40.7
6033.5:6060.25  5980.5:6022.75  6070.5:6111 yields 0.00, 39.2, 40.4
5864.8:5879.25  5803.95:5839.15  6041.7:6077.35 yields -0.03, 43.1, 40.5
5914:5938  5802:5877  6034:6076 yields 0.01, 42.8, 40.2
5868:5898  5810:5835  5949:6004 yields 0.09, 43.3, 40.4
